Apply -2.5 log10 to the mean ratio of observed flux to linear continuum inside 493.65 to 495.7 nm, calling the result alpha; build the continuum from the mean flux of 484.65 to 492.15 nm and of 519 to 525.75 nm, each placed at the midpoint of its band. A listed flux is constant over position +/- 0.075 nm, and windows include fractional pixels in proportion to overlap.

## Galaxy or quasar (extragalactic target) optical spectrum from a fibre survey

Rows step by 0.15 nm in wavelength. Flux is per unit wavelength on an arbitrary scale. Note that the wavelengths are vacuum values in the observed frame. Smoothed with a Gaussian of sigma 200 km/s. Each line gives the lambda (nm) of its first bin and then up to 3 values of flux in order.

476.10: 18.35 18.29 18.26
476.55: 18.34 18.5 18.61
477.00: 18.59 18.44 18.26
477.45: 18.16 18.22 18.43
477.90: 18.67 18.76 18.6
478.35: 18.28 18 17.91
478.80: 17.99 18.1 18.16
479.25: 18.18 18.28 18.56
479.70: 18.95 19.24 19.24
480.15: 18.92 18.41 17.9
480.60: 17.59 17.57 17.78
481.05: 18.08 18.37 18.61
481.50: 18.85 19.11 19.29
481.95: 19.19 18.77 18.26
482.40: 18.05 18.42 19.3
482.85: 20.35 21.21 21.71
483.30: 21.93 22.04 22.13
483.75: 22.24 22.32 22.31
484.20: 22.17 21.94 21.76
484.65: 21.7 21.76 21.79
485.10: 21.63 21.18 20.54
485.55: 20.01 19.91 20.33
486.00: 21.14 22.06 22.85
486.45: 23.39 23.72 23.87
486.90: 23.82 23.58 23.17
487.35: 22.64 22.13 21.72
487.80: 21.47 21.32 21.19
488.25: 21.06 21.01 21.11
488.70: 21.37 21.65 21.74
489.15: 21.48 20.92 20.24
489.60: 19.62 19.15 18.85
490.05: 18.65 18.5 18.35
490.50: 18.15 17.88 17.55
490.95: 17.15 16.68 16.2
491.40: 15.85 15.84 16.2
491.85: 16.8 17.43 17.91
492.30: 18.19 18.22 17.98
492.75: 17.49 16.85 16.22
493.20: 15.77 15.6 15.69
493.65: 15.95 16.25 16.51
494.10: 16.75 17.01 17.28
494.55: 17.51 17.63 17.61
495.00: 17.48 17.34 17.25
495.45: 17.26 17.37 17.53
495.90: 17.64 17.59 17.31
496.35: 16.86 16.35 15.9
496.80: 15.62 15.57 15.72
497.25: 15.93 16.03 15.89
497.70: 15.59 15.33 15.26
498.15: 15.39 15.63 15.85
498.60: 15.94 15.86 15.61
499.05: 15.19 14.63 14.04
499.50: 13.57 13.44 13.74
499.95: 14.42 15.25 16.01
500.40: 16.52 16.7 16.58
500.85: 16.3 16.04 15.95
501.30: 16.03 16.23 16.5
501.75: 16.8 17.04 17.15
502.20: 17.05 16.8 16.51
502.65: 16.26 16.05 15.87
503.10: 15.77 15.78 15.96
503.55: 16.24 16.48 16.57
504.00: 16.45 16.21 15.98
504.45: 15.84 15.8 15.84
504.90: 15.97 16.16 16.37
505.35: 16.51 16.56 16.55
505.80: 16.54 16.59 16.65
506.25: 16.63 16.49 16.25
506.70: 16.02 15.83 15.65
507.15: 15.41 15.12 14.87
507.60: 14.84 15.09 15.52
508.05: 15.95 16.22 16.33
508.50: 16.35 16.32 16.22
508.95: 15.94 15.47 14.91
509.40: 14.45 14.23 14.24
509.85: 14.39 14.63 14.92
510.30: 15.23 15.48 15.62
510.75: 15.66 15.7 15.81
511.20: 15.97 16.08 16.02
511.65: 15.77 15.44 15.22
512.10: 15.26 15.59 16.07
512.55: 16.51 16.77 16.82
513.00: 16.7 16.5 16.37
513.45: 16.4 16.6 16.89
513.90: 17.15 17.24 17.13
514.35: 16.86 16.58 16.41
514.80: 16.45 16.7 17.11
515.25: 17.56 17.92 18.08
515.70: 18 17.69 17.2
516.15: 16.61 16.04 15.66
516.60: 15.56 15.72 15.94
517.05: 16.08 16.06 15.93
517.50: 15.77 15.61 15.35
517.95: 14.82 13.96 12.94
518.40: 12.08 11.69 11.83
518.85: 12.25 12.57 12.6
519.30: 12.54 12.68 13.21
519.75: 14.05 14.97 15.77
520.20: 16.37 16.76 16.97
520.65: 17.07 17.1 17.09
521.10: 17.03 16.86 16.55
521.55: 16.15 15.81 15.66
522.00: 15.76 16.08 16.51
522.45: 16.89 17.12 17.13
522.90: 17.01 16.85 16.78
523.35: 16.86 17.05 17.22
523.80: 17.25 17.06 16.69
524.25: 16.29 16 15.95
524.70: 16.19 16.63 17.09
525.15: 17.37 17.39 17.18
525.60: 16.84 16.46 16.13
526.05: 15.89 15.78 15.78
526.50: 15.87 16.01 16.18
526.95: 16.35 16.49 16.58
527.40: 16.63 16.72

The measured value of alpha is 0.14 mag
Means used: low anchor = 20.3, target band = 17.1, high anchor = 16.2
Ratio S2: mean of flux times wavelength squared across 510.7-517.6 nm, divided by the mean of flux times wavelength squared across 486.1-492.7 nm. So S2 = 0.9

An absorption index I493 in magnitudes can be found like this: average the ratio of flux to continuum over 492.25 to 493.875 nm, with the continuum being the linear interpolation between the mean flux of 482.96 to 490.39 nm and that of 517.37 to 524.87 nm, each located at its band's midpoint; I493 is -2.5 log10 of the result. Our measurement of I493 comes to 0.21 mag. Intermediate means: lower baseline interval 21.5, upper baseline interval 15.5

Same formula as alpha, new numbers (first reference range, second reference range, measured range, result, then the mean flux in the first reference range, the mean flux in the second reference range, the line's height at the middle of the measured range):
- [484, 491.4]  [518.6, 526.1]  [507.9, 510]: 0.16 mag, 20.8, 16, 17.8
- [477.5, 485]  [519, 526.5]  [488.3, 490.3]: -0.08 mag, 19.5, 16.2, 18.8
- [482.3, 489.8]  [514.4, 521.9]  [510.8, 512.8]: 0.06 mag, 21.5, 15.6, 16.7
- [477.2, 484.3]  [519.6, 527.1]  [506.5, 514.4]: 0.10 mag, 19.2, 16.5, 17.3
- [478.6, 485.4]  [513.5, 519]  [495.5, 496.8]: 0.07 mag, 19.7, 15.8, 18.1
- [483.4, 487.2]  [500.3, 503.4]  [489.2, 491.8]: 0.13 mag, 22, 16.4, 20.3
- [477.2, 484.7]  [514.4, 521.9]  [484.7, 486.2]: -0.12 mag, 19.3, 15.6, 18.9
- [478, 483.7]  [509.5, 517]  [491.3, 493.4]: 0.07 mag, 19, 16.2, 18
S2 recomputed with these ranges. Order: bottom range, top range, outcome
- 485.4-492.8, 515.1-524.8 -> 0.90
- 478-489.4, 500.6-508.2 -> 0.86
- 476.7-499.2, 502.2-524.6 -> 0.94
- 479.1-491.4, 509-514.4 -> 0.87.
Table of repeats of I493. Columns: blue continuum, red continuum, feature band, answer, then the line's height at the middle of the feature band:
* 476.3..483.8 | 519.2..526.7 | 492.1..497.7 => 0.07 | 18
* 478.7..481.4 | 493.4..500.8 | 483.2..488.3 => -0.24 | 17.6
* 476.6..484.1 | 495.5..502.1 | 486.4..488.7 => -0.24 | 17.8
